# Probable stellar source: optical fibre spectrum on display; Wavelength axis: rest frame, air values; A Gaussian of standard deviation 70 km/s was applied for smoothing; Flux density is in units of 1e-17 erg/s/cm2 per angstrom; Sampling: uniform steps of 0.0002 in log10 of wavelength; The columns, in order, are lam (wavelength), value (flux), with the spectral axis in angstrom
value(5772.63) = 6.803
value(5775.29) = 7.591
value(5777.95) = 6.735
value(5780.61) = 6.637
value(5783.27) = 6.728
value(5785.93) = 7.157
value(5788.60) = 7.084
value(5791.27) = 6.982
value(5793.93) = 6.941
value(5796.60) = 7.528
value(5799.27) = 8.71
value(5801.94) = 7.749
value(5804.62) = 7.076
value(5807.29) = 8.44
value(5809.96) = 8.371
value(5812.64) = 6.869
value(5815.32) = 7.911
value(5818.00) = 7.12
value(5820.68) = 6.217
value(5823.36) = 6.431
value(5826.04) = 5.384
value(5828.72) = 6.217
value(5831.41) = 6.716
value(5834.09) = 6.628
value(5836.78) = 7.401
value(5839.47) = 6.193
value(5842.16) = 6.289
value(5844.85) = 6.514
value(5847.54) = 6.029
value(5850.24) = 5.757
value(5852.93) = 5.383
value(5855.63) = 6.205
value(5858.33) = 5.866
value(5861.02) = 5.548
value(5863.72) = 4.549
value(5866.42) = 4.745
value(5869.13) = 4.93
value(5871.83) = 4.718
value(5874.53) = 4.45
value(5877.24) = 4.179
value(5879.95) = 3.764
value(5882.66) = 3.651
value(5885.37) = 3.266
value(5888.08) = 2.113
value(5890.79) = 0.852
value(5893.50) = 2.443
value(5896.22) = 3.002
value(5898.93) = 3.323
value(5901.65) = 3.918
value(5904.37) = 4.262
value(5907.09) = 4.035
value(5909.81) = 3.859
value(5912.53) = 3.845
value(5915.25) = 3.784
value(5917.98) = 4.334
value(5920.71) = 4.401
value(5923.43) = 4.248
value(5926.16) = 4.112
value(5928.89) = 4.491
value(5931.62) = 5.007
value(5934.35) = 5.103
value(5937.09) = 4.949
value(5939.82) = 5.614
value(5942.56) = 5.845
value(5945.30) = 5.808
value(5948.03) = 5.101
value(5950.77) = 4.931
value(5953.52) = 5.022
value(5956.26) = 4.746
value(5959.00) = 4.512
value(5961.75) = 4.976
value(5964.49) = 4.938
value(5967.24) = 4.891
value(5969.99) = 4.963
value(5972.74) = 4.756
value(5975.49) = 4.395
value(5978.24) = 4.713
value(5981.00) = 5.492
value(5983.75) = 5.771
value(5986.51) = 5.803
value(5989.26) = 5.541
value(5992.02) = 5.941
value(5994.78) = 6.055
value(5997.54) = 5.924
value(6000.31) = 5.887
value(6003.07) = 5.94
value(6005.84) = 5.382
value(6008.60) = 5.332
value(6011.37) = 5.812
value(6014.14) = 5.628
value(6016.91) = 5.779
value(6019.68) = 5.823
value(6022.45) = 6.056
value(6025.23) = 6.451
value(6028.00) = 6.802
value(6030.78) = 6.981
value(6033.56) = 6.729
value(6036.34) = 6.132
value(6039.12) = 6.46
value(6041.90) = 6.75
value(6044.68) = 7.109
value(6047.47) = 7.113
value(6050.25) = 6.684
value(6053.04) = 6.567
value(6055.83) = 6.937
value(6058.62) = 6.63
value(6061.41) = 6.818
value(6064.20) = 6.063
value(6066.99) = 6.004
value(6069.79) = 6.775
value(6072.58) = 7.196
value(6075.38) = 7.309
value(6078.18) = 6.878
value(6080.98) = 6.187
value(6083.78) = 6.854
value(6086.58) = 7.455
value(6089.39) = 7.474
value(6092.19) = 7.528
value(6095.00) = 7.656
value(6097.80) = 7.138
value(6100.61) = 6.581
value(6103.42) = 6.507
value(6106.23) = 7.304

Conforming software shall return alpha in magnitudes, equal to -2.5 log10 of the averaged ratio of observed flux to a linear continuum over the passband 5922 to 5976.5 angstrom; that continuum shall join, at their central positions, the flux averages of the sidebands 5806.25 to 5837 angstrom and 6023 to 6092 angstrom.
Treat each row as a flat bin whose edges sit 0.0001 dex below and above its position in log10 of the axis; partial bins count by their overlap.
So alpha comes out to 0.36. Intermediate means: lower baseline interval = 6.95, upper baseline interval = 6.77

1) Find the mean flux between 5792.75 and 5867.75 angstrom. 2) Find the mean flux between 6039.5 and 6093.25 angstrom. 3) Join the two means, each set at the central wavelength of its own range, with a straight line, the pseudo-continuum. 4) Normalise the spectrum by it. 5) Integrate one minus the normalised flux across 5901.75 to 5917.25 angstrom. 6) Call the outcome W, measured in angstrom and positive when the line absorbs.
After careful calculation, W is 6.3 angstrom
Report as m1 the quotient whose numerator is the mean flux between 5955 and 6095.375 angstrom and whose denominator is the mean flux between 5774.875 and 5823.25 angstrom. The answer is 0.84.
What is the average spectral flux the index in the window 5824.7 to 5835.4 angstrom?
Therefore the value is 6.24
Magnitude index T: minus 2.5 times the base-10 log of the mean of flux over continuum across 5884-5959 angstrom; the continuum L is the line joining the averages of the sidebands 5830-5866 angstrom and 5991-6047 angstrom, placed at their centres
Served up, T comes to 0.41 mag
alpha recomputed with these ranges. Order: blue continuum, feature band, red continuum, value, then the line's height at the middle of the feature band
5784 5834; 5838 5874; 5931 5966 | 0.162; 6.46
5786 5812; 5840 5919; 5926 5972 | 0.399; 6.22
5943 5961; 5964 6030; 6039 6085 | 0.027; 5.74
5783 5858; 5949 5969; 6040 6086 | 0.362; 6.79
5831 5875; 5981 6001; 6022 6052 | 0.111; 6.45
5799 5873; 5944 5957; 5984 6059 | 0.219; 6.29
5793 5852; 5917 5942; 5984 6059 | 0.350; 6.54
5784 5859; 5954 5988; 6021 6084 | 0.322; 6.73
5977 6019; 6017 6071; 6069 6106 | -0.029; 6.38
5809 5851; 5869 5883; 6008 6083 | 0.472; 6.6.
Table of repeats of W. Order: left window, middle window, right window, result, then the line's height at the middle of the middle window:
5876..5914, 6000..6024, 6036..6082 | 0.0 angstrom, 5.73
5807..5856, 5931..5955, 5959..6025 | 2.2 angstrom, 5.81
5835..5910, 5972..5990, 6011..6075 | 1.8 angstrom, 5.81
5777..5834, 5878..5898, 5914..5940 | 9.7 angstrom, 5.37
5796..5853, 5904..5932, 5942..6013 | 8.2 angstrom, 5.93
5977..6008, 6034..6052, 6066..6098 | -0.7 angstrom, 6.45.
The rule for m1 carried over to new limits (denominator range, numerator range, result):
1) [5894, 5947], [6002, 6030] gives 1.35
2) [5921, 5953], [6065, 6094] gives 1.39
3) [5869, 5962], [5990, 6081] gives 1.52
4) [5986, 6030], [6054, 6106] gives 1.17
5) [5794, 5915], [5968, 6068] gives 1.11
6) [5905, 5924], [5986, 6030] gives 1.45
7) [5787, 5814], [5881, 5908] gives 0.41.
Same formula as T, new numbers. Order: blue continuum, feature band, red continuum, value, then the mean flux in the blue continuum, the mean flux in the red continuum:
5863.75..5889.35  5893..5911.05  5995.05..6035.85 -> 0.22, 4.01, 6.04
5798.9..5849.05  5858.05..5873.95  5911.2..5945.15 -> 0.21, 6.92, 4.69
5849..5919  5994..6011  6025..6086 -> 0.03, 4.1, 6.72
